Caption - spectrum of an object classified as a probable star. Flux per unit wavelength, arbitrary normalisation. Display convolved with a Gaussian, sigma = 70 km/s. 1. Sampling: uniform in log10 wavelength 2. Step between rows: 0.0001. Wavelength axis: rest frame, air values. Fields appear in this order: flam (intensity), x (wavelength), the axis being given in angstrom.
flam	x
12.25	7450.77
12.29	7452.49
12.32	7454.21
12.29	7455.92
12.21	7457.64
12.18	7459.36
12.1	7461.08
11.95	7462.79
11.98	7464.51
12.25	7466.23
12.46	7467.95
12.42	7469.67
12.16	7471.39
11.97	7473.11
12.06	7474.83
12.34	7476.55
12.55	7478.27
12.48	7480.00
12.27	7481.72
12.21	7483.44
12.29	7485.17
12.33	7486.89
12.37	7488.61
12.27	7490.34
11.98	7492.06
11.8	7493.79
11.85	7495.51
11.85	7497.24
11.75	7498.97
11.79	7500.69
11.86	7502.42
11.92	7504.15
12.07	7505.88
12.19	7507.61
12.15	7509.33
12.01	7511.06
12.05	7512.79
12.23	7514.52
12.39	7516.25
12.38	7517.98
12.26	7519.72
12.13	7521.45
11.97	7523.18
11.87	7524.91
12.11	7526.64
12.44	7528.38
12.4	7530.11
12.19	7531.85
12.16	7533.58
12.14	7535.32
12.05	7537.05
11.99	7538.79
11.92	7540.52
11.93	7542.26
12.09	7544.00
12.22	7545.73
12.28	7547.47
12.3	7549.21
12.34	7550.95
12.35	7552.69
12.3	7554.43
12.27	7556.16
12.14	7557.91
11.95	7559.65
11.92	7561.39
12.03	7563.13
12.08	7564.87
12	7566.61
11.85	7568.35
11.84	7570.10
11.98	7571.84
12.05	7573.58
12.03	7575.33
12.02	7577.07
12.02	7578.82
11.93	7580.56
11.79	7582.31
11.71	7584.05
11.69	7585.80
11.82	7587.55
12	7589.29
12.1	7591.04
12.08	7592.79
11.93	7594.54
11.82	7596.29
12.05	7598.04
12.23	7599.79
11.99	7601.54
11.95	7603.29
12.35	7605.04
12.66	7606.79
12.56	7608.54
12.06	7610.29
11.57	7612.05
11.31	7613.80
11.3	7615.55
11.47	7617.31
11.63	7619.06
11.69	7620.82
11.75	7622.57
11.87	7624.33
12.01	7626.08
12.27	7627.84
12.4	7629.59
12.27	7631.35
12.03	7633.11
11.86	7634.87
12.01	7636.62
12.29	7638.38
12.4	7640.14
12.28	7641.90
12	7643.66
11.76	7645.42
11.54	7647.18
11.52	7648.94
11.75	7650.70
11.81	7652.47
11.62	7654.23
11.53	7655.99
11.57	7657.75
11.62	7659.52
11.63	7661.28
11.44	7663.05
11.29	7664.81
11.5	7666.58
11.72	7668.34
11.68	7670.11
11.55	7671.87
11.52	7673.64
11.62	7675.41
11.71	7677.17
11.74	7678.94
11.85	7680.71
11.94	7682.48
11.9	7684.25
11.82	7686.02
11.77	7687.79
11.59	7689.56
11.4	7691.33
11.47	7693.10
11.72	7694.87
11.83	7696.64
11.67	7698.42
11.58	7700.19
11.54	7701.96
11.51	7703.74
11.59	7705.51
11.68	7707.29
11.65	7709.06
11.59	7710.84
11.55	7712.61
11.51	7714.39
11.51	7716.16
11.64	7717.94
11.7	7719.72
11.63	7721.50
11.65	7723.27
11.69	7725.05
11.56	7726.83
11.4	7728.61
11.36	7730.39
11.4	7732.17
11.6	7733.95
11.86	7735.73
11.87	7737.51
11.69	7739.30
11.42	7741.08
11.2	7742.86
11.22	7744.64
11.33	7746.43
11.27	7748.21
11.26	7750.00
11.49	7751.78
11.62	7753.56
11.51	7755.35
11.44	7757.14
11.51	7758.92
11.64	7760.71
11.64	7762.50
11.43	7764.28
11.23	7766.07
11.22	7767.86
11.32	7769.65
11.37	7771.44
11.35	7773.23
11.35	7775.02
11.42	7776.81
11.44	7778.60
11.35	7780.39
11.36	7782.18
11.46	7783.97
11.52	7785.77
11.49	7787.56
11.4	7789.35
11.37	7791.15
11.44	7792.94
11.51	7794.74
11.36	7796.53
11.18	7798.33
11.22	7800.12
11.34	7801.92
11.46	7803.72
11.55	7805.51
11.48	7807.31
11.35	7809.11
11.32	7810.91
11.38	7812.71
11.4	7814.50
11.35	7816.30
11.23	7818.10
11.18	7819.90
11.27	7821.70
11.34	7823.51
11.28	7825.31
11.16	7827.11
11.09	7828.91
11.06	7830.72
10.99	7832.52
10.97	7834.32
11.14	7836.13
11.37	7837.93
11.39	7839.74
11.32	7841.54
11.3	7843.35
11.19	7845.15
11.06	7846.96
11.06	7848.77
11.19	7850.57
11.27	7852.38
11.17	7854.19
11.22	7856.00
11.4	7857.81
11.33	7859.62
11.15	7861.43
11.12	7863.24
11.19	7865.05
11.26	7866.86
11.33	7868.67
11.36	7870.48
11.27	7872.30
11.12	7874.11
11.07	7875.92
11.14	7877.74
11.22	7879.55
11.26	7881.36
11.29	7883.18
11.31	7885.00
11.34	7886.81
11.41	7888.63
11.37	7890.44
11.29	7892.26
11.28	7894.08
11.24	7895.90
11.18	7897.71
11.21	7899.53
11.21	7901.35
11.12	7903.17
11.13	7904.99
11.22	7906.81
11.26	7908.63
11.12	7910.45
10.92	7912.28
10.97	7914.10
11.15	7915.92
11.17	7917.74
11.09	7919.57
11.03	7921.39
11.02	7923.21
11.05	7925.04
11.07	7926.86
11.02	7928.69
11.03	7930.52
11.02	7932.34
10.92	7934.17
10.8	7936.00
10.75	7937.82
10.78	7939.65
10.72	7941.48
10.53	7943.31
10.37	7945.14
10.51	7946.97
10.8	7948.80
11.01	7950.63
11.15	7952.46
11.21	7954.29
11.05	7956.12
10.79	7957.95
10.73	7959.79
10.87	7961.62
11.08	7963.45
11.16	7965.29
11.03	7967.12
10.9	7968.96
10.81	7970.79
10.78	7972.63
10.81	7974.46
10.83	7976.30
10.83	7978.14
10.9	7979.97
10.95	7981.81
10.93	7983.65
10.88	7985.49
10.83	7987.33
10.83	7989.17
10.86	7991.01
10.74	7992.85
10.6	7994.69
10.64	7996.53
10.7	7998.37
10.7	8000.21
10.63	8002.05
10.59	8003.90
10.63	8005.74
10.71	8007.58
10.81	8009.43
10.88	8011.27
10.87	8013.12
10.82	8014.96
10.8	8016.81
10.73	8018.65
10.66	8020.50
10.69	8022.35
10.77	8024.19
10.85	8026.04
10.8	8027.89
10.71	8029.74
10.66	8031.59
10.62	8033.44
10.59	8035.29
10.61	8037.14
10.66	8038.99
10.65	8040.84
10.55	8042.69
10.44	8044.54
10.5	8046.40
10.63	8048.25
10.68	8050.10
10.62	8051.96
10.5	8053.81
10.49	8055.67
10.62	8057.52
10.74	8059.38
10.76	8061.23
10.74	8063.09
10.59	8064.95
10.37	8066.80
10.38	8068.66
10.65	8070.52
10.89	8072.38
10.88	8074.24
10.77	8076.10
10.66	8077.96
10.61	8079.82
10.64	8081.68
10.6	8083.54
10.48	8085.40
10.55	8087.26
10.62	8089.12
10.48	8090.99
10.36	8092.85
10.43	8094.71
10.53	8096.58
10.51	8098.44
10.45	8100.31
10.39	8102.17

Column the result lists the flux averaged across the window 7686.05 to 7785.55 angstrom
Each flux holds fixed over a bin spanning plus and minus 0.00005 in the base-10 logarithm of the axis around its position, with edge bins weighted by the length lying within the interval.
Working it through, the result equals 11.5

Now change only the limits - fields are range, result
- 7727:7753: 11.5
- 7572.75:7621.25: 11.9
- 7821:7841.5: 11.2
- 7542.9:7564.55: 12.2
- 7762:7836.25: 11.3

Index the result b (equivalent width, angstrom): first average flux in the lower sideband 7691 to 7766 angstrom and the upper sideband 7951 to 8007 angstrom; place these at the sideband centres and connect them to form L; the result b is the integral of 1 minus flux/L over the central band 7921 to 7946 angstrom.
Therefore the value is 0.3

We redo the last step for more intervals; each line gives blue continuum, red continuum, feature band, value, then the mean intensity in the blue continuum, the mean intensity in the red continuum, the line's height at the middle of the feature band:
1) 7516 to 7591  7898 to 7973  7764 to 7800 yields 0.1 angstrom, 12.1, 11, 11.4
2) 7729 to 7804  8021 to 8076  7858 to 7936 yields -0.8 angstrom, 11.4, 10.6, 11.1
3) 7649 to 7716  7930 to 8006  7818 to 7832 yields 0.0 angstrom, 11.6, 10.8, 11.2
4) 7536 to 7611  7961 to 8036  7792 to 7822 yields 0.0 angstrom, 12.1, 10.8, 11.4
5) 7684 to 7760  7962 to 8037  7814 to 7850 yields 0.2 angstrom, 11.6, 10.8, 11.3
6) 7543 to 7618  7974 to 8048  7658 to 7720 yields 0.3 angstrom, 12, 10.7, 11.7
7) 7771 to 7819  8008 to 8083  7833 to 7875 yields 0.0 angstrom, 11.4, 10.7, 11.2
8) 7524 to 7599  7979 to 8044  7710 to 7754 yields 0.1 angstrom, 12.1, 10.7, 11.6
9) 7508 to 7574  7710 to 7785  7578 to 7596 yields 0.1 angstrom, 12.1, 11.5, 12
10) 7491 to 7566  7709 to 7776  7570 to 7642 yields -0.6 angstrom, 12.1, 11.5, 11.9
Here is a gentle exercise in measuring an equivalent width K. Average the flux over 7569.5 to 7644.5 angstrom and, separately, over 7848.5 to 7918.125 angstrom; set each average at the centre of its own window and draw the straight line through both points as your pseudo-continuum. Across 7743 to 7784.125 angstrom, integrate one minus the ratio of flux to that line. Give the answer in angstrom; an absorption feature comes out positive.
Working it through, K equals 0.5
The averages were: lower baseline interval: 12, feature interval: 11.4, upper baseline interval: 11.2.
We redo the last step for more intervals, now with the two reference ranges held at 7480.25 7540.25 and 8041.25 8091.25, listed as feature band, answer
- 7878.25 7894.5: -0.3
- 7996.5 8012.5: 0.1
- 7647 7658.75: 0.1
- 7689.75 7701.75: 0.0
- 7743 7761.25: 0.1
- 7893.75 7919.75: -0.3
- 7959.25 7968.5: -0.1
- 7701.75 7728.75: -0.1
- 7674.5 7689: -0.2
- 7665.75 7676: 0.1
